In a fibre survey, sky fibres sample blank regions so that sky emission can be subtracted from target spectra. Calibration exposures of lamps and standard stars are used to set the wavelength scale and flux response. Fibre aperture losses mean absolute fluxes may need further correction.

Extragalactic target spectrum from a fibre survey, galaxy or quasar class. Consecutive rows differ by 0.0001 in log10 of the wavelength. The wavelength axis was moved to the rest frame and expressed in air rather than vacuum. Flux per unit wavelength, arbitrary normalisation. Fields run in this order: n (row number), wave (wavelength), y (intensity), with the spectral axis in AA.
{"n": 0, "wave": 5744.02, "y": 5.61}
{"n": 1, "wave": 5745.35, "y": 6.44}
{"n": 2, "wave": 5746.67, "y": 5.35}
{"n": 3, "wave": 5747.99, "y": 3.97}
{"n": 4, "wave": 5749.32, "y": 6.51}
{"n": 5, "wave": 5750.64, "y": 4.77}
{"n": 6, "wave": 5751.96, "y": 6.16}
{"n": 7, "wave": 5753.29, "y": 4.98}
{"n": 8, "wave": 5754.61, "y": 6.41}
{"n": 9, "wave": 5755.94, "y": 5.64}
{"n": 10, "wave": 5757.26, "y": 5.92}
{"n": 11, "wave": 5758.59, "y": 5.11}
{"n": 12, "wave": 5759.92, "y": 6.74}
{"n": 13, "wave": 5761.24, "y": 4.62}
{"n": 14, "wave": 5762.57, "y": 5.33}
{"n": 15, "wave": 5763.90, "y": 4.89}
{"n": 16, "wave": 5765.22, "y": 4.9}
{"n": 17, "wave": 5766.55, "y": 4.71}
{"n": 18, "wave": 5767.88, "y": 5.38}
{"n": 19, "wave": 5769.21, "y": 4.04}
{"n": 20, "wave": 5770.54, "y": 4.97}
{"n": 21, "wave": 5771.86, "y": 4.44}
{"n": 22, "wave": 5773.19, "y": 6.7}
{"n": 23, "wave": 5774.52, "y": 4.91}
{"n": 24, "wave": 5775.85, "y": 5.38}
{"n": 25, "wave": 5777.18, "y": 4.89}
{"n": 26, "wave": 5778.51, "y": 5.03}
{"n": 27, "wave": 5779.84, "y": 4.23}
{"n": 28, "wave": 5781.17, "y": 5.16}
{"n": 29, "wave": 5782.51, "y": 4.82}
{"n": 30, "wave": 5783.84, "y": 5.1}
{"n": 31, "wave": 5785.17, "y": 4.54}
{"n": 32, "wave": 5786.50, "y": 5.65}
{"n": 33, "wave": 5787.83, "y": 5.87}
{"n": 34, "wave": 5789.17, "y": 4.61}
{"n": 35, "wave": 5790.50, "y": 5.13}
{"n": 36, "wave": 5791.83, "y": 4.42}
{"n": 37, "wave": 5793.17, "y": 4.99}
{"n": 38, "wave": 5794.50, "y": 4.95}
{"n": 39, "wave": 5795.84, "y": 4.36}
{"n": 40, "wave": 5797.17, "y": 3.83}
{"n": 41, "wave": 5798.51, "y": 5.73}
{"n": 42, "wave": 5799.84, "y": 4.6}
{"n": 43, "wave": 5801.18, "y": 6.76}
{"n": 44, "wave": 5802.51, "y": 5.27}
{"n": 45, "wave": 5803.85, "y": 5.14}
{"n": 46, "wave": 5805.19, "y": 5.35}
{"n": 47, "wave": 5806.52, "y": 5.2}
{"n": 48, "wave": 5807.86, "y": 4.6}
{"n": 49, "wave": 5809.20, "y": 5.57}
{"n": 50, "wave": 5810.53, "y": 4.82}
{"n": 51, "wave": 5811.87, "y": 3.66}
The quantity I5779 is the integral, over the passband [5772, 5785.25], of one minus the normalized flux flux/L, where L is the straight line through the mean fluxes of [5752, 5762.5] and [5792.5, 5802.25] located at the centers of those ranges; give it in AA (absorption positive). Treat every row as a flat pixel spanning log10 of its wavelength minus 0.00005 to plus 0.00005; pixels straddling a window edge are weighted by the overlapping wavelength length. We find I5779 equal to 0.63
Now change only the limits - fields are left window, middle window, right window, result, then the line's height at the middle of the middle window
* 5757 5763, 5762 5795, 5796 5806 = 2.30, 5.38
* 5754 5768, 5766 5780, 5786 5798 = 0.55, 5.2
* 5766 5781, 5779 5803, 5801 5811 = 0.68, 5.14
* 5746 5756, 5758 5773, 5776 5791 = 0.58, 5.26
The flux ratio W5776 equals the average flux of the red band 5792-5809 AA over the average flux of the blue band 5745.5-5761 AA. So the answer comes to 0.90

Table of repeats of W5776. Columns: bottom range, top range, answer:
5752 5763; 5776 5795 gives 0.88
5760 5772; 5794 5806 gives 1.04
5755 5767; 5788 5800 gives 0.89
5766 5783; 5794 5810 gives 1.03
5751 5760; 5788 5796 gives 0.84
